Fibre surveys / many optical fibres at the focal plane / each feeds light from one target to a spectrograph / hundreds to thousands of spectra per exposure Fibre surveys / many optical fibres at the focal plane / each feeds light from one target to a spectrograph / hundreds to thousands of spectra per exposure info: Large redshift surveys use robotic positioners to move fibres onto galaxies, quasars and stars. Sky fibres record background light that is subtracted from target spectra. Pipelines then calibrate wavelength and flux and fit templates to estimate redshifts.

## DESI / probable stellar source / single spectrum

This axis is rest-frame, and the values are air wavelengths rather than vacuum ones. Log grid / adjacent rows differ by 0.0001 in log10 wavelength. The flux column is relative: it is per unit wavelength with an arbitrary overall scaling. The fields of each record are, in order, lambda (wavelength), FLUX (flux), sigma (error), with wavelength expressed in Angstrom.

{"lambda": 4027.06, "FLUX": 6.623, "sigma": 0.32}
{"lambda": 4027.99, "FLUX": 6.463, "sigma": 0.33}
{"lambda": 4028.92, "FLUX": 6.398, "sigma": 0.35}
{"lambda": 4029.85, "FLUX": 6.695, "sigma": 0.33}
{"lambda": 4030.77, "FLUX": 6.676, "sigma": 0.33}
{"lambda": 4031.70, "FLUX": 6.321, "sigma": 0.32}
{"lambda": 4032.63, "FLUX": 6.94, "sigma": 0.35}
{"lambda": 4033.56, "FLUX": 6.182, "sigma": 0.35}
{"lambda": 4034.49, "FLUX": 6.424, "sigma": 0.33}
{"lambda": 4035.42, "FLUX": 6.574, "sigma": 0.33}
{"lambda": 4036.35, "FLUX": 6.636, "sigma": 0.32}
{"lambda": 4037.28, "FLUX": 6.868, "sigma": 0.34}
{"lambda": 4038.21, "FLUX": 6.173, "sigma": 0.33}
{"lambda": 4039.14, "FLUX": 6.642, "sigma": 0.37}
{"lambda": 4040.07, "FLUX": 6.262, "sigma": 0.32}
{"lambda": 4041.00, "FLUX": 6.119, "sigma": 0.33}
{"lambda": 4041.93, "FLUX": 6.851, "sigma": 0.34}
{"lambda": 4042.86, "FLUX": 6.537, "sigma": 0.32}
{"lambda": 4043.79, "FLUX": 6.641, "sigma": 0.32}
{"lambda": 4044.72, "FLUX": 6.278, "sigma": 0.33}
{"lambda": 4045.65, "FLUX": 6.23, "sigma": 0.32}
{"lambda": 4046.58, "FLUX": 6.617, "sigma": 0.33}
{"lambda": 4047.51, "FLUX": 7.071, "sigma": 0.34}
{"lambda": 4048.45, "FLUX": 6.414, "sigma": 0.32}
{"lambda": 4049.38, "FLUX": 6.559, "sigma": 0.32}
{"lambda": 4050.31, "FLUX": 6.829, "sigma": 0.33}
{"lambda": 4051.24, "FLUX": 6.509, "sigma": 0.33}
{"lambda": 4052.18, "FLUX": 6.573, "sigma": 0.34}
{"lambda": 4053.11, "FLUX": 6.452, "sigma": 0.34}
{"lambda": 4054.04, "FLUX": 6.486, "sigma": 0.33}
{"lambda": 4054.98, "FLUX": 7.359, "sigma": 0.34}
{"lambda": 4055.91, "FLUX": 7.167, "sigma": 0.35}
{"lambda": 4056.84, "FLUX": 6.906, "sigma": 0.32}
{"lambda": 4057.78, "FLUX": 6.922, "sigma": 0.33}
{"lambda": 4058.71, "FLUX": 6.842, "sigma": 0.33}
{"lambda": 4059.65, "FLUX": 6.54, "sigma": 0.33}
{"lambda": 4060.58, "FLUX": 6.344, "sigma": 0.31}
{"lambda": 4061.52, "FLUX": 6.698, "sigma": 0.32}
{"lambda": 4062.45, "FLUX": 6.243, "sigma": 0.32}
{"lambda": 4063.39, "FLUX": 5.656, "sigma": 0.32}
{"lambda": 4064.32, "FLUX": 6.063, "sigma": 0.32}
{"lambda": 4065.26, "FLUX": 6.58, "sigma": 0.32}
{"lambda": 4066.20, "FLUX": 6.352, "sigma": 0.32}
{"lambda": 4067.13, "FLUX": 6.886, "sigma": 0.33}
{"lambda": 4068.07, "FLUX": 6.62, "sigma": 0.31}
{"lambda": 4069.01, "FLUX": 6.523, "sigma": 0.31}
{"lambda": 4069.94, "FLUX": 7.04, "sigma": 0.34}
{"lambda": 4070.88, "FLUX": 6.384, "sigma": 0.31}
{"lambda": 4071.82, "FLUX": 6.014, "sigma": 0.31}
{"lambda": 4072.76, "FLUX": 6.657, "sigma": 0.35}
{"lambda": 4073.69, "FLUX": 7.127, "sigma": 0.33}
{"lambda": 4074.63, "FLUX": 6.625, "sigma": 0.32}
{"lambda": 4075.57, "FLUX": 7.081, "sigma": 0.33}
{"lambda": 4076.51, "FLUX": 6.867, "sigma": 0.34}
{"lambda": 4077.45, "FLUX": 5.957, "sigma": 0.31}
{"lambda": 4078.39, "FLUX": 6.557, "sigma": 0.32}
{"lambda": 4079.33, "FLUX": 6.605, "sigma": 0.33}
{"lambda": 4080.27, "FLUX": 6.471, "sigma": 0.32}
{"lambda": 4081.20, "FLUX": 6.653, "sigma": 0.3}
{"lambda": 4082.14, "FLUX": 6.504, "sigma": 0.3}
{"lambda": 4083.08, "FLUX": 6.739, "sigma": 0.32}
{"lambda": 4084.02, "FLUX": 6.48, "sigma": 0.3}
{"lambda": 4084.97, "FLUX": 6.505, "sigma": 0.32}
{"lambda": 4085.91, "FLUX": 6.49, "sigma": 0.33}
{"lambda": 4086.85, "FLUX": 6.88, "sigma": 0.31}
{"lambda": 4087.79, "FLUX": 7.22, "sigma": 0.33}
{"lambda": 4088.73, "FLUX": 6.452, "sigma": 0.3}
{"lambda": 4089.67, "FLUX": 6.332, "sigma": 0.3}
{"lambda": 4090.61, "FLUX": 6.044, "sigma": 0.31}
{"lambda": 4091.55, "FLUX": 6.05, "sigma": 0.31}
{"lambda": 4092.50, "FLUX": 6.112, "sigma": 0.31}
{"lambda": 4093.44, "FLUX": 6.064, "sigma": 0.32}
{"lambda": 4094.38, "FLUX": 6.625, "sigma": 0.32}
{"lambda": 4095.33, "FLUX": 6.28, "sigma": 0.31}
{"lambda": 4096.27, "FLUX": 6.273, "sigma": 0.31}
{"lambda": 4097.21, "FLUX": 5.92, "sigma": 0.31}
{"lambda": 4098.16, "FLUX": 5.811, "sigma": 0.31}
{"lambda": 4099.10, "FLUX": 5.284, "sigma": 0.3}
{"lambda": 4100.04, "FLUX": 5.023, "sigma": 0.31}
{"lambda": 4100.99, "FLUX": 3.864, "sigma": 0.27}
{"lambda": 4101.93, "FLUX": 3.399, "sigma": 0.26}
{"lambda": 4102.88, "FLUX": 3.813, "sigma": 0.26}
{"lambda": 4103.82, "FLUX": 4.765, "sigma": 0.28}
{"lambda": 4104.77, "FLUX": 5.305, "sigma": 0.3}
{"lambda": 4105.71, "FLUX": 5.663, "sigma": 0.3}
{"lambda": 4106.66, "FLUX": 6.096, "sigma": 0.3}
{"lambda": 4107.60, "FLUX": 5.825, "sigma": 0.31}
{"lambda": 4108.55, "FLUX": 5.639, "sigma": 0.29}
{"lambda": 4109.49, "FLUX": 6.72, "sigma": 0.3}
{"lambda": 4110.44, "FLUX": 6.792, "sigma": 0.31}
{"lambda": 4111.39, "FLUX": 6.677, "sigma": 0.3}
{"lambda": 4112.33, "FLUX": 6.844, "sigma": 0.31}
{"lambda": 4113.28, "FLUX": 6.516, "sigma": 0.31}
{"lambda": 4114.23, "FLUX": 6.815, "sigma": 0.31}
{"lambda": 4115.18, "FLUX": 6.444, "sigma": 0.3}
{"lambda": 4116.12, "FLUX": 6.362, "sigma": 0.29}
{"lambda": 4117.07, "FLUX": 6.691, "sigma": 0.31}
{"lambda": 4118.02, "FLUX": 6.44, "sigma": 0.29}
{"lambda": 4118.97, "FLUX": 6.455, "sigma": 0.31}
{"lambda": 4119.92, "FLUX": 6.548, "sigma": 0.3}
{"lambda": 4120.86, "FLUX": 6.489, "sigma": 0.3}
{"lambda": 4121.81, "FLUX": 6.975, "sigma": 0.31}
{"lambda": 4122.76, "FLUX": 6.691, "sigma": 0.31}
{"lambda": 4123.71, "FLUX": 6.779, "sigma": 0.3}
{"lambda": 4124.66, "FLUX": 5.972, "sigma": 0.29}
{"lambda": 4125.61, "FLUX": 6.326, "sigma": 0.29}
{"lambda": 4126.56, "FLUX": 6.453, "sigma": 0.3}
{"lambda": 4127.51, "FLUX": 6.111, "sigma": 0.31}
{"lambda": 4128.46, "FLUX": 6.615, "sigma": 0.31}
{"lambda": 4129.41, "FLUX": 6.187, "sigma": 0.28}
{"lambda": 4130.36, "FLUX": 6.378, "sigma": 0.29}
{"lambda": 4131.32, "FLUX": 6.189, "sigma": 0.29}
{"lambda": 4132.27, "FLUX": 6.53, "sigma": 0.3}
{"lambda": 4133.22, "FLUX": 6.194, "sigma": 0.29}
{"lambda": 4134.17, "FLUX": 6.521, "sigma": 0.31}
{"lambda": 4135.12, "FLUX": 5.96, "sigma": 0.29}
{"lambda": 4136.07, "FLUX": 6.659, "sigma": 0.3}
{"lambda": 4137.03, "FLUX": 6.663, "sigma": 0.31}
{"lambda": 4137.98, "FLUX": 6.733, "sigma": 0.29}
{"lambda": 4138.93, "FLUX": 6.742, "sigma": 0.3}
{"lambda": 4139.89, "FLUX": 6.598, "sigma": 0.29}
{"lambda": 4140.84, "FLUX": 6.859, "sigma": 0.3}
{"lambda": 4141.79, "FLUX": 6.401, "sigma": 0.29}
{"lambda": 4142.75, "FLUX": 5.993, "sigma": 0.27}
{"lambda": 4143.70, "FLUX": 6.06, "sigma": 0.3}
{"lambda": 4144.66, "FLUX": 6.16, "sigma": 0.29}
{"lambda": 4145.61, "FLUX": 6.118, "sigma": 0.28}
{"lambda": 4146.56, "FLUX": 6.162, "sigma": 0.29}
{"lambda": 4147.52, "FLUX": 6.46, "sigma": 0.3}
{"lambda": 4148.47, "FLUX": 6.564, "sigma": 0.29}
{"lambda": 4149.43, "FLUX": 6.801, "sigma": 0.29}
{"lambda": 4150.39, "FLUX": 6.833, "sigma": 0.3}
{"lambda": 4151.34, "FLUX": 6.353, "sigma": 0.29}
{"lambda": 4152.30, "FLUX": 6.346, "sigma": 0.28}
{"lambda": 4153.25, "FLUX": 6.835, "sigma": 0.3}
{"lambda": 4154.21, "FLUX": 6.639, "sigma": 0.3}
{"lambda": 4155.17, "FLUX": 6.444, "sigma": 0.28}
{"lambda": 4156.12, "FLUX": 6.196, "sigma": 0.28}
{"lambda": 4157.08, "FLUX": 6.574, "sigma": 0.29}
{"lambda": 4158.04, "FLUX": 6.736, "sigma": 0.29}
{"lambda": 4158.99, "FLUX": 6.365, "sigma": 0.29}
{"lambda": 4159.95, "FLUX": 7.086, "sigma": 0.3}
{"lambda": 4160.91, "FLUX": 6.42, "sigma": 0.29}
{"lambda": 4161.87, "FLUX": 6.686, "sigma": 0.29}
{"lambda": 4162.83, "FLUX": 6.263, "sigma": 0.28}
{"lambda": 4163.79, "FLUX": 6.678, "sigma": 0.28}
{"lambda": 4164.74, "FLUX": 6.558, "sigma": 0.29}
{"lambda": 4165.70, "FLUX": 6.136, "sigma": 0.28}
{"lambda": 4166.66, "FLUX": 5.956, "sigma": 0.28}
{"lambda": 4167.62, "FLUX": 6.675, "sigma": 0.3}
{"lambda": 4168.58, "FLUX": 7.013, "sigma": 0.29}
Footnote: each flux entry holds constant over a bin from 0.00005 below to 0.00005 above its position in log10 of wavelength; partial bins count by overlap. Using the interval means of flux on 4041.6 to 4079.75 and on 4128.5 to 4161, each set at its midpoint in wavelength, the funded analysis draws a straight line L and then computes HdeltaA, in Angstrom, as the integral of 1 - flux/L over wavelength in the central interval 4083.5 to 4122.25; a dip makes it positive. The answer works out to 2.7 Angstrom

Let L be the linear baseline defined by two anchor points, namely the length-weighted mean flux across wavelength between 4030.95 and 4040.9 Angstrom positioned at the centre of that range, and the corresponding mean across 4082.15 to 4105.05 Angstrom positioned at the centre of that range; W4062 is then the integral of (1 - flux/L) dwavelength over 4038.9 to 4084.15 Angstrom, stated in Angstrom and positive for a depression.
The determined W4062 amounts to -2.83 Angstrom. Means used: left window 6.49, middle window 6.58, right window 5.84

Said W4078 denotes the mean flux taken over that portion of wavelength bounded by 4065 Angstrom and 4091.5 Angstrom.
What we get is 6.59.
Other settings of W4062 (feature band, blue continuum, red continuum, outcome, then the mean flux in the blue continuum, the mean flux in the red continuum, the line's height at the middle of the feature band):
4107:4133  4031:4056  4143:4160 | 0.2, 6.57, 6.47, 6.5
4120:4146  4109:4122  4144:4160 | 0.5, 6.62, 6.49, 6.56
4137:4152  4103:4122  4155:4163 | 0.0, 6.25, 6.54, 6.45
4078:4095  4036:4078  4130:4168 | 0.2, 6.58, 6.46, 6.54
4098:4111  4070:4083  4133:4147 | 2.4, 6.6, 6.39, 6.51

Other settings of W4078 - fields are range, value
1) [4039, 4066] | 6.56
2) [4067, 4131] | 6.26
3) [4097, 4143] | 6.14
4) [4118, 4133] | 6.44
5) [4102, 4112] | 5.65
